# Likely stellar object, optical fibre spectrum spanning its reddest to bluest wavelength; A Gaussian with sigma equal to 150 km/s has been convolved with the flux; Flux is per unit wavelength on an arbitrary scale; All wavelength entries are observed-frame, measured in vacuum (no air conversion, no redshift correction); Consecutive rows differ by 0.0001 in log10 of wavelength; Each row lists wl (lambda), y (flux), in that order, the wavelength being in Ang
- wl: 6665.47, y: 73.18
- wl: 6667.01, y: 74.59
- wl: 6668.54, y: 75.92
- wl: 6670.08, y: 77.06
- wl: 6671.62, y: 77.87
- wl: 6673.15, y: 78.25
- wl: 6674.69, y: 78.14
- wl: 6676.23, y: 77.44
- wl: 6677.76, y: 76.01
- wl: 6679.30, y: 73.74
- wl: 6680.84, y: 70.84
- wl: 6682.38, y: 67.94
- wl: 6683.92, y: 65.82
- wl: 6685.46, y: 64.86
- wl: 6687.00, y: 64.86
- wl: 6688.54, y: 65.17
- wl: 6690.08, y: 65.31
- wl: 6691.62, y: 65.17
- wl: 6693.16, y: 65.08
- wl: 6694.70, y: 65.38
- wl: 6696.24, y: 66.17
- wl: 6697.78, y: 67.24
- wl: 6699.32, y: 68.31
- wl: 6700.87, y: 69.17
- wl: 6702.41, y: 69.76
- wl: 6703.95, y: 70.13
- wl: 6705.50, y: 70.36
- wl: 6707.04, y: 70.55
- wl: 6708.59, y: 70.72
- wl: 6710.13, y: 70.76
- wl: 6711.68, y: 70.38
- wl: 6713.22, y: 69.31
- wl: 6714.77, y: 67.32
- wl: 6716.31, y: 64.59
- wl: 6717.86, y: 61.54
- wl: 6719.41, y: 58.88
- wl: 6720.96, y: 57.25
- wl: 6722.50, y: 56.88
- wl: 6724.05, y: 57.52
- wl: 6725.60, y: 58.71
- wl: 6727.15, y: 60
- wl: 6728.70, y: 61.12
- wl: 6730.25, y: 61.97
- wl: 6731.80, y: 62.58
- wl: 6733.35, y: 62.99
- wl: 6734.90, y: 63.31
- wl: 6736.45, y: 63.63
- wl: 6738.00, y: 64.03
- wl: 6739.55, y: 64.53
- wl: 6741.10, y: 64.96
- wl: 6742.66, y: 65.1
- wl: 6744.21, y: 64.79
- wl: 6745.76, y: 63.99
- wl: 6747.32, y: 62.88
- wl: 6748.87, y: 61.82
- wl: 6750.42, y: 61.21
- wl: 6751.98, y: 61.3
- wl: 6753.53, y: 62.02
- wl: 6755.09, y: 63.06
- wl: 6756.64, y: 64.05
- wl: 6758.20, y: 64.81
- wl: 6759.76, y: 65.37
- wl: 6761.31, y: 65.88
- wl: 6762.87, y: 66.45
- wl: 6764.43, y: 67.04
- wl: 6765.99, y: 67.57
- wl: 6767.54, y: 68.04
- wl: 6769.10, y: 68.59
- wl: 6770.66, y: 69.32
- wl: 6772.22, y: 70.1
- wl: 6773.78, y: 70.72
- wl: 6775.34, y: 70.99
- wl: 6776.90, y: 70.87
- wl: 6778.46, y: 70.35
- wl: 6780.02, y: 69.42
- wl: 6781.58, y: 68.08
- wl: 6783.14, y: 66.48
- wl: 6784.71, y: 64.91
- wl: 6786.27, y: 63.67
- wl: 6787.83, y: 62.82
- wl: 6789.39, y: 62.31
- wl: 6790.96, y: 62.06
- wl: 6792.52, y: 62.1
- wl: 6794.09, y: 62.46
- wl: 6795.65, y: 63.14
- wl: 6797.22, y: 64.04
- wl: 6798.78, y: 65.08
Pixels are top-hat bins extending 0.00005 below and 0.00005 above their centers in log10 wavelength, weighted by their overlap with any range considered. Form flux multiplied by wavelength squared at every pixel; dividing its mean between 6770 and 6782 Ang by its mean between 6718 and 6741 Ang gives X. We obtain 1.16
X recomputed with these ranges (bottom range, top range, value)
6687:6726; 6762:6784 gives 1.07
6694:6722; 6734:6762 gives 0.96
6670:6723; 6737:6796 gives 0.98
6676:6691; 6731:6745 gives 0.94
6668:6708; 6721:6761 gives 0.90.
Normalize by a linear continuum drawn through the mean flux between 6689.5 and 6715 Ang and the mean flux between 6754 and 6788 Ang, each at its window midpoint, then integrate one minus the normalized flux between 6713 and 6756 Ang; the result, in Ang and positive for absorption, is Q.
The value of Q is 3.5 Ang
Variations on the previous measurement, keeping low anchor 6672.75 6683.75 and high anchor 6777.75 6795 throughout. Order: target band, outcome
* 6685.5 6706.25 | 1.6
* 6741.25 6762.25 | 1.3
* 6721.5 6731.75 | 1.5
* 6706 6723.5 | 1.4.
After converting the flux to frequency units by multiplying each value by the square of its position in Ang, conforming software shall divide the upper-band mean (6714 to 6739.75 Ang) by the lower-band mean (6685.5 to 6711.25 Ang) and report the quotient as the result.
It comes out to 0.9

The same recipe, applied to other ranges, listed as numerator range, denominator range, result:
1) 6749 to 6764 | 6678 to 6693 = 0.97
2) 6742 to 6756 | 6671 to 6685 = 0.87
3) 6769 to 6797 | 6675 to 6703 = 1.00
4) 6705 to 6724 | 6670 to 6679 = 0.86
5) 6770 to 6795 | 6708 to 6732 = 1.08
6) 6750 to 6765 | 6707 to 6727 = 1.02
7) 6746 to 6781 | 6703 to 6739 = 1.05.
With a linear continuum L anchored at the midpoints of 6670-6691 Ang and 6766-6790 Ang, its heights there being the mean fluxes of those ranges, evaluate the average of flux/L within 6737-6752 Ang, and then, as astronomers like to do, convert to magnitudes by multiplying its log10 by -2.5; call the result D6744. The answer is 0.09 mag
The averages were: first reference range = 71.4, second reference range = 67.8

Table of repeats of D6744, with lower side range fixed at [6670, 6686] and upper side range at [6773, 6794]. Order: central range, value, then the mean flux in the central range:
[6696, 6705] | 0.050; 68.6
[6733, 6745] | 0.083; 64.2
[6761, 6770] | 0.004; 67.3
